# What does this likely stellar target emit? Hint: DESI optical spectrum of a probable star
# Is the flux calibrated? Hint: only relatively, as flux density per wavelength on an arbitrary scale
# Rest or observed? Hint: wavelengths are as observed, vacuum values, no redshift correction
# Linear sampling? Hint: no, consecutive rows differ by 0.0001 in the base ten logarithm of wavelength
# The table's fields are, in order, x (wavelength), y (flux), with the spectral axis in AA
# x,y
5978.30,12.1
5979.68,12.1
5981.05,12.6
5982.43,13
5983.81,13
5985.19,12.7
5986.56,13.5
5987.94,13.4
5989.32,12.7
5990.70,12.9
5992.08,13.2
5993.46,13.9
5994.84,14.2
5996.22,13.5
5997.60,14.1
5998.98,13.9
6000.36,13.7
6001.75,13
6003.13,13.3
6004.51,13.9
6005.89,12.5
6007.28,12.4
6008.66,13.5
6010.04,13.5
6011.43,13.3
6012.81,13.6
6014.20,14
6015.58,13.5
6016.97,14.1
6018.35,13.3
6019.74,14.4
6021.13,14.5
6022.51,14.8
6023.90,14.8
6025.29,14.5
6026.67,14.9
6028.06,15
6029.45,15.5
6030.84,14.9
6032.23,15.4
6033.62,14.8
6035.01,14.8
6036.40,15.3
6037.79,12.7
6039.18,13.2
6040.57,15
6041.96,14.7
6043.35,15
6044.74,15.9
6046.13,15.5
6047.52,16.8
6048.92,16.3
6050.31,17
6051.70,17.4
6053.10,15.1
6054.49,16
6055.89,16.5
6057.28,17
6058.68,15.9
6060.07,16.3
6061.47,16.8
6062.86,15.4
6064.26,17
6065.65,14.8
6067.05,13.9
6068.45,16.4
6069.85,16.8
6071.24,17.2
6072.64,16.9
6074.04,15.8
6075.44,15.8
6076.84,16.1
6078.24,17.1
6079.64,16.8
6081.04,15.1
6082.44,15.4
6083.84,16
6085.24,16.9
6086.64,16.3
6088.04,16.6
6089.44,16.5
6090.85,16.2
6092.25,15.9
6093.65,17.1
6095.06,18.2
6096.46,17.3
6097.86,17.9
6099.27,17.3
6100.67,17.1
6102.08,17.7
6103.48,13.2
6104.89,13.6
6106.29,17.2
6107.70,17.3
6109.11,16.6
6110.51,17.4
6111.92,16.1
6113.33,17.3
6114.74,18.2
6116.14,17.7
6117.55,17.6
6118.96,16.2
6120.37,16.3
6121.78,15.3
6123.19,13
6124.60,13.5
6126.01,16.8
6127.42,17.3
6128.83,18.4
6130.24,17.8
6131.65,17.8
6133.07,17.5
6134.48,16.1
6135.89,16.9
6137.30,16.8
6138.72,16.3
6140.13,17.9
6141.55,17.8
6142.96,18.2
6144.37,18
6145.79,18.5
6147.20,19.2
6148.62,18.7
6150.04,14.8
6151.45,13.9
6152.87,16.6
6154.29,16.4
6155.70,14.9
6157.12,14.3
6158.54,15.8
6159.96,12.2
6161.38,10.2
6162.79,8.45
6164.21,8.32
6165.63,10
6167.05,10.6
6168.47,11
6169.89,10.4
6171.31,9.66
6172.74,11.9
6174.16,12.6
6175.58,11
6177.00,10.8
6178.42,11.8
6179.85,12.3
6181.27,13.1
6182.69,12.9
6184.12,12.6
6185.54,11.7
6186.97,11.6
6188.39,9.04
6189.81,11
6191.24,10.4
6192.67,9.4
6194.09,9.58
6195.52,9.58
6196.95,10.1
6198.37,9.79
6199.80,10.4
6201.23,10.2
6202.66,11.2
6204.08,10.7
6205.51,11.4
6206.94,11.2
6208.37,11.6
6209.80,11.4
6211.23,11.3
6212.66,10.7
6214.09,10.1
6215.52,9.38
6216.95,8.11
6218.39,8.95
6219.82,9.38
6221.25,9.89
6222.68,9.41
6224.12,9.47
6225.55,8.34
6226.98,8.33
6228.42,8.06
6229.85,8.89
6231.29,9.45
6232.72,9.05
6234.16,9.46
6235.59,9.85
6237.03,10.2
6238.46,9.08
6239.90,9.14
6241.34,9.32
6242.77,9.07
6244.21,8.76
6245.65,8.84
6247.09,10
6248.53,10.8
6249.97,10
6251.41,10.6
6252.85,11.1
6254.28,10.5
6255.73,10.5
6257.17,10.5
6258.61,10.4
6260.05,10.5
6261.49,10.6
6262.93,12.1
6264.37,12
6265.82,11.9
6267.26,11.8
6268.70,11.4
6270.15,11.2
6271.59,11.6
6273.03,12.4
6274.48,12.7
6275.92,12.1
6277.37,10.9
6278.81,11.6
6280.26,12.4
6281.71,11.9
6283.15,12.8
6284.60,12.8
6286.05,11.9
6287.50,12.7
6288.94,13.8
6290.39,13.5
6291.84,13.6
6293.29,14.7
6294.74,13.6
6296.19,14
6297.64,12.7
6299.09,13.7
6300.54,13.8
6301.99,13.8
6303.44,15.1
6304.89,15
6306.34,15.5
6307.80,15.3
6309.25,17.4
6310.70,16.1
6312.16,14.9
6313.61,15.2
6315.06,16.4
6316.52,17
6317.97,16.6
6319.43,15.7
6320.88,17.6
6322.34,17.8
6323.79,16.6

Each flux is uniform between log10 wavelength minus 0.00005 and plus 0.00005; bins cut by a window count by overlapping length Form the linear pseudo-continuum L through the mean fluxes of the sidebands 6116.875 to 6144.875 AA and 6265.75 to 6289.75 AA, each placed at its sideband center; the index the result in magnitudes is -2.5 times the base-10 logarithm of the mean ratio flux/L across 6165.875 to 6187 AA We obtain 0.31 mag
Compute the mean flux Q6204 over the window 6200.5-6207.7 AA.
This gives 10.9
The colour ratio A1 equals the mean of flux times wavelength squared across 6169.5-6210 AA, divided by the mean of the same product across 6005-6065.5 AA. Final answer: 0.77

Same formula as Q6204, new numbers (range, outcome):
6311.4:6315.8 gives 15.5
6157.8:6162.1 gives 12.7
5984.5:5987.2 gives 13.1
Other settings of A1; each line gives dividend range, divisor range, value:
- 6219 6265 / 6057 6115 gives 0.63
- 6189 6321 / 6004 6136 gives 0.78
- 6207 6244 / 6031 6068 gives 0.65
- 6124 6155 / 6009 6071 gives 1.16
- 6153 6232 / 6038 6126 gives 0.69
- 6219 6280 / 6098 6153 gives 0.64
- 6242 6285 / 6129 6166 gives 0.74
